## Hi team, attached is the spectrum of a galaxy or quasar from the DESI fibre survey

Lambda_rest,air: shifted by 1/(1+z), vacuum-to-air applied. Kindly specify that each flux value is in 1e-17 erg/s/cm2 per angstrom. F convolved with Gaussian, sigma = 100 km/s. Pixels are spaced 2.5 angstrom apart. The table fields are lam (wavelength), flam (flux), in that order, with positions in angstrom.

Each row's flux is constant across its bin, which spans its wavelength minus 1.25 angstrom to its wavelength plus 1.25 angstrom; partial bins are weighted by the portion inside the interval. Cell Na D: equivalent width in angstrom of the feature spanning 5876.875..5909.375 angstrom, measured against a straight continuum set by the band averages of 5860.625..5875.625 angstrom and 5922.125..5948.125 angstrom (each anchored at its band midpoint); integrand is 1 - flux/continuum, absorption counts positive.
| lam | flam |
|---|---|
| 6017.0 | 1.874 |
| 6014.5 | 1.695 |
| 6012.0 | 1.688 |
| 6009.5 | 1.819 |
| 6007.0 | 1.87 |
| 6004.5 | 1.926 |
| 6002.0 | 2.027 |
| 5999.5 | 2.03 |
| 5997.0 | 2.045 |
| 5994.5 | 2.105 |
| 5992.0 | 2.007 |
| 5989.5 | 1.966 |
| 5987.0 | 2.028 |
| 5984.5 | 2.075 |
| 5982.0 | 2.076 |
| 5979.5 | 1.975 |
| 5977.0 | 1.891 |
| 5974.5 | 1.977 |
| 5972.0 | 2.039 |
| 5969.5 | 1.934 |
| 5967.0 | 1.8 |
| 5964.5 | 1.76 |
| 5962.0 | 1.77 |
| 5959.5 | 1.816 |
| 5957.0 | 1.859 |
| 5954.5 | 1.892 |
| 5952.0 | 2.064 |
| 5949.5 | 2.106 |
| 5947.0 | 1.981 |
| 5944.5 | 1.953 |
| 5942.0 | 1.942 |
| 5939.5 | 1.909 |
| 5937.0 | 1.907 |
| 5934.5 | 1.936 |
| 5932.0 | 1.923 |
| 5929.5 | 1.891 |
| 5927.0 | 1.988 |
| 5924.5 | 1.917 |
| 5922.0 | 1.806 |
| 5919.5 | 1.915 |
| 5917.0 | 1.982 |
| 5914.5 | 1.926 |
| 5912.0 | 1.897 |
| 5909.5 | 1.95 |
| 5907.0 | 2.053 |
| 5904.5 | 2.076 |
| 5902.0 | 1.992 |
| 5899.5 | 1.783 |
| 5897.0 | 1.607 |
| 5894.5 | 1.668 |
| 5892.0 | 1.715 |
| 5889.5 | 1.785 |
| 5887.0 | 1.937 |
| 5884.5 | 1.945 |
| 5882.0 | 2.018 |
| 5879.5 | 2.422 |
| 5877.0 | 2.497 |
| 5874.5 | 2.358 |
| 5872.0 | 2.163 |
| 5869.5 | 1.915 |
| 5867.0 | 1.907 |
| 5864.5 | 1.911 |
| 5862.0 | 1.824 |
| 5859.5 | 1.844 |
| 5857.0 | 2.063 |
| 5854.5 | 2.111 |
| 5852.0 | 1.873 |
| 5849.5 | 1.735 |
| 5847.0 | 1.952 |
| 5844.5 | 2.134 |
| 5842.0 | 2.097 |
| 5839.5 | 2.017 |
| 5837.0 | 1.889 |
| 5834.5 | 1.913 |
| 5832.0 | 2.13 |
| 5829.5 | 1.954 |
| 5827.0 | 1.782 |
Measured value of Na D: 0.6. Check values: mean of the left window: 2.01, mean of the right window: 1.93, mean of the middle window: 1.94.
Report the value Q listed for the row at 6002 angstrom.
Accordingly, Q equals 2.027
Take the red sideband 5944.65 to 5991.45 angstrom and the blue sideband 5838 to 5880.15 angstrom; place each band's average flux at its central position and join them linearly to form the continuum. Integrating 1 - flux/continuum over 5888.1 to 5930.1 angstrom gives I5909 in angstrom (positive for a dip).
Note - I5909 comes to 2.5 angstrom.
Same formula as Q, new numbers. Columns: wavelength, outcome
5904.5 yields 2.076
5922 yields 1.806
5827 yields 1.782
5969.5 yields 1.934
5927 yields 1.988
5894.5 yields 1.668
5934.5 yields 1.936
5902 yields 1.992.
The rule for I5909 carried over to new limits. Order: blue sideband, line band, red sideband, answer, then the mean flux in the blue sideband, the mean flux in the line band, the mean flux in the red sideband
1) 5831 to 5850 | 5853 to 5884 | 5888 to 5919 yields -2.3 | 1.99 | 2.08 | 1.87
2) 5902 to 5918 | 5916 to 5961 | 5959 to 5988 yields 0.6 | 1.98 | 1.93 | 1.93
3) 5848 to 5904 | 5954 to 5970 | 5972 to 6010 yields 1.3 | 1.96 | 1.83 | 1.99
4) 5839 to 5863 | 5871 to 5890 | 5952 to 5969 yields -2.2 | 1.96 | 2.15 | 1.84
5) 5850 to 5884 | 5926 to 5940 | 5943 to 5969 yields 0.1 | 2.06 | 1.93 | 1.9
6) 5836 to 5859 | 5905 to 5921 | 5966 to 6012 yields 0.2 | 1.98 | 1.96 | 1.97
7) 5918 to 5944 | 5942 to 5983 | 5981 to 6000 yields 1.1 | 1.92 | 1.93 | 2.04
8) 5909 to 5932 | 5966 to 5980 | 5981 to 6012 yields 0.2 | 1.92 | 1.94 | 1.98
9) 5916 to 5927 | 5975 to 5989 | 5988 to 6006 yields -0.1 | 1.91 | 2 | 2.01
